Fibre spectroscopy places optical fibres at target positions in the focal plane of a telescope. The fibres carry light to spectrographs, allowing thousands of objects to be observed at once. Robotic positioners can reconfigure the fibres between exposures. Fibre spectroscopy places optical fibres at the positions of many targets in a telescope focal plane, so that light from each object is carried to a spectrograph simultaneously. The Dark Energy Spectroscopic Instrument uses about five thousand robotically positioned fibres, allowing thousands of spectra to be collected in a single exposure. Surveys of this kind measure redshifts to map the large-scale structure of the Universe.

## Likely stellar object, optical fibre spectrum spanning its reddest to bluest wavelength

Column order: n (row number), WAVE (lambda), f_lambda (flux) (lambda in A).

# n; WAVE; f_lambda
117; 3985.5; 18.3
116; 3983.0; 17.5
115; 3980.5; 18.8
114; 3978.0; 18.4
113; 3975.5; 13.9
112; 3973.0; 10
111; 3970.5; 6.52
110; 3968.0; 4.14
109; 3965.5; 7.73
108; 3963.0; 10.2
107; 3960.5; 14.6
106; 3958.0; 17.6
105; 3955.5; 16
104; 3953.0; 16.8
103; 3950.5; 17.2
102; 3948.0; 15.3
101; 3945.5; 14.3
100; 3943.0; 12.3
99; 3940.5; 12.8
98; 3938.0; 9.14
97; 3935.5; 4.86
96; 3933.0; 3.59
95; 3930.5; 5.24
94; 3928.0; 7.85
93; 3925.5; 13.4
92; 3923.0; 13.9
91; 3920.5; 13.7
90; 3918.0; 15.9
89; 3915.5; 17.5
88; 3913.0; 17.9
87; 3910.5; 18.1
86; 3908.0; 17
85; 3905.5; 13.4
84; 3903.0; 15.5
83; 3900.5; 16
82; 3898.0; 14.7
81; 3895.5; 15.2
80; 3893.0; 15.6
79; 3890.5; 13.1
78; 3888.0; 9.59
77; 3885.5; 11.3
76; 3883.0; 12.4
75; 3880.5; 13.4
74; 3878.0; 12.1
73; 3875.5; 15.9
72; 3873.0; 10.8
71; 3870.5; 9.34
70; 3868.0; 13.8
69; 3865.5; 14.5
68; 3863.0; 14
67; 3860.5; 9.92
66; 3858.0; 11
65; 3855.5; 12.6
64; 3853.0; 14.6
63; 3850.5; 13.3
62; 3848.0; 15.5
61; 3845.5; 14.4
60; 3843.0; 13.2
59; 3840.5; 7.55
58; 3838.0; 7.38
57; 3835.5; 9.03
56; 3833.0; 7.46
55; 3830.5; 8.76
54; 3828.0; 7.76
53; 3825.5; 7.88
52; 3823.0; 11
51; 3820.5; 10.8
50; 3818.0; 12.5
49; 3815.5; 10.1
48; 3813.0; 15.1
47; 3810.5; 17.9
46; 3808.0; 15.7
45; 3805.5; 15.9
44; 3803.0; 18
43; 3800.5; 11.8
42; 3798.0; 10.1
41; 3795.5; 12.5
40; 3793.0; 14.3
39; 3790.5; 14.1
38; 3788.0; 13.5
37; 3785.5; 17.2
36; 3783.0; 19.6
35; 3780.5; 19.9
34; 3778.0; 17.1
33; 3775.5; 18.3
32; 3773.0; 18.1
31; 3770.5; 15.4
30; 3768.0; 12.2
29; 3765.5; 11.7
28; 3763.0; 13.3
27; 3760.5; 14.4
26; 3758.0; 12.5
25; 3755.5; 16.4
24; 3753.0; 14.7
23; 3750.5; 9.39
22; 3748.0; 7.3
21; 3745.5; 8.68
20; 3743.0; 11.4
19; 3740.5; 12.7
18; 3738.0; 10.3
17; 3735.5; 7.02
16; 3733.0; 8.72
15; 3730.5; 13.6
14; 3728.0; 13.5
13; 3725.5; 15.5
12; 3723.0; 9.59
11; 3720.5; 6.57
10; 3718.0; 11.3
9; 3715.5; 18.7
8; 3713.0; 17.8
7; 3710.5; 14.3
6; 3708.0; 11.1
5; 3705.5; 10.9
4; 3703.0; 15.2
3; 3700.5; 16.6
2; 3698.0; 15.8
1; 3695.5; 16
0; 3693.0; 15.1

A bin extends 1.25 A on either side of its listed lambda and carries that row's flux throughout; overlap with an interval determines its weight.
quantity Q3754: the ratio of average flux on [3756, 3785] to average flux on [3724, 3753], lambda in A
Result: 1.44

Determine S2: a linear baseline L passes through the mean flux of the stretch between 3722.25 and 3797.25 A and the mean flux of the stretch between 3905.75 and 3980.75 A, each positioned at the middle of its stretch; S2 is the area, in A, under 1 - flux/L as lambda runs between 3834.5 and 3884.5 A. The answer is 3.1 A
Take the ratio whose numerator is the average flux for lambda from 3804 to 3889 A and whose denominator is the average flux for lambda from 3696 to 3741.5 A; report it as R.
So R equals 0.94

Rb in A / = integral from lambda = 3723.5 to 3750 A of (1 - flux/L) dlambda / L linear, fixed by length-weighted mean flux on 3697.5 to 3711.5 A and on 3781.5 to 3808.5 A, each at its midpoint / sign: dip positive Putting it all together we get 6.4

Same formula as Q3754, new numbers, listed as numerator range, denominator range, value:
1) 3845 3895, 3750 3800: 0.87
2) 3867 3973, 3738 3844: 0.99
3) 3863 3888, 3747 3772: 0.98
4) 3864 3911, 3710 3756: 1.16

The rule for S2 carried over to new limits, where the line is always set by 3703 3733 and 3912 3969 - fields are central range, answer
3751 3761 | -1.0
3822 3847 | 6.1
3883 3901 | -1.5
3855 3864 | 0.5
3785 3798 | -1.1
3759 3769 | -0.1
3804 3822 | -2.0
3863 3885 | -0.6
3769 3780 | -3.9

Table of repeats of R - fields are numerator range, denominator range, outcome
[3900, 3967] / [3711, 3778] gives 1.03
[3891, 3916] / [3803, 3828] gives 1.23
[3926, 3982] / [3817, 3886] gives 1.02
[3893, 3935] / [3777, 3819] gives 0.90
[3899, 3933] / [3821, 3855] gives 1.30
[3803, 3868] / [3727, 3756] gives 1.10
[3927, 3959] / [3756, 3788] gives 0.75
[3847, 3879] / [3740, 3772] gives 1.04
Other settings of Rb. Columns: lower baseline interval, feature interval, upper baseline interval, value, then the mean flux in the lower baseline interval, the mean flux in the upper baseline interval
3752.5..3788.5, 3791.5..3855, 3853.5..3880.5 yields 8.4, 15.7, 12.5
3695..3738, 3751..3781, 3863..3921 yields -4.0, 12.9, 14.2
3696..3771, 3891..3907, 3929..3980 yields -4.2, 12.6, 11.6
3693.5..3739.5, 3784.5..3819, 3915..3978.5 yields -4.5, 13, 11.9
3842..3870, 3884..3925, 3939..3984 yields -4.6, 13.2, 13.5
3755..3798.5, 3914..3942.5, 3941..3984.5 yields 6.3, 15.1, 13.6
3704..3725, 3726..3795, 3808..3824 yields -3.4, 12.7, 13.1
